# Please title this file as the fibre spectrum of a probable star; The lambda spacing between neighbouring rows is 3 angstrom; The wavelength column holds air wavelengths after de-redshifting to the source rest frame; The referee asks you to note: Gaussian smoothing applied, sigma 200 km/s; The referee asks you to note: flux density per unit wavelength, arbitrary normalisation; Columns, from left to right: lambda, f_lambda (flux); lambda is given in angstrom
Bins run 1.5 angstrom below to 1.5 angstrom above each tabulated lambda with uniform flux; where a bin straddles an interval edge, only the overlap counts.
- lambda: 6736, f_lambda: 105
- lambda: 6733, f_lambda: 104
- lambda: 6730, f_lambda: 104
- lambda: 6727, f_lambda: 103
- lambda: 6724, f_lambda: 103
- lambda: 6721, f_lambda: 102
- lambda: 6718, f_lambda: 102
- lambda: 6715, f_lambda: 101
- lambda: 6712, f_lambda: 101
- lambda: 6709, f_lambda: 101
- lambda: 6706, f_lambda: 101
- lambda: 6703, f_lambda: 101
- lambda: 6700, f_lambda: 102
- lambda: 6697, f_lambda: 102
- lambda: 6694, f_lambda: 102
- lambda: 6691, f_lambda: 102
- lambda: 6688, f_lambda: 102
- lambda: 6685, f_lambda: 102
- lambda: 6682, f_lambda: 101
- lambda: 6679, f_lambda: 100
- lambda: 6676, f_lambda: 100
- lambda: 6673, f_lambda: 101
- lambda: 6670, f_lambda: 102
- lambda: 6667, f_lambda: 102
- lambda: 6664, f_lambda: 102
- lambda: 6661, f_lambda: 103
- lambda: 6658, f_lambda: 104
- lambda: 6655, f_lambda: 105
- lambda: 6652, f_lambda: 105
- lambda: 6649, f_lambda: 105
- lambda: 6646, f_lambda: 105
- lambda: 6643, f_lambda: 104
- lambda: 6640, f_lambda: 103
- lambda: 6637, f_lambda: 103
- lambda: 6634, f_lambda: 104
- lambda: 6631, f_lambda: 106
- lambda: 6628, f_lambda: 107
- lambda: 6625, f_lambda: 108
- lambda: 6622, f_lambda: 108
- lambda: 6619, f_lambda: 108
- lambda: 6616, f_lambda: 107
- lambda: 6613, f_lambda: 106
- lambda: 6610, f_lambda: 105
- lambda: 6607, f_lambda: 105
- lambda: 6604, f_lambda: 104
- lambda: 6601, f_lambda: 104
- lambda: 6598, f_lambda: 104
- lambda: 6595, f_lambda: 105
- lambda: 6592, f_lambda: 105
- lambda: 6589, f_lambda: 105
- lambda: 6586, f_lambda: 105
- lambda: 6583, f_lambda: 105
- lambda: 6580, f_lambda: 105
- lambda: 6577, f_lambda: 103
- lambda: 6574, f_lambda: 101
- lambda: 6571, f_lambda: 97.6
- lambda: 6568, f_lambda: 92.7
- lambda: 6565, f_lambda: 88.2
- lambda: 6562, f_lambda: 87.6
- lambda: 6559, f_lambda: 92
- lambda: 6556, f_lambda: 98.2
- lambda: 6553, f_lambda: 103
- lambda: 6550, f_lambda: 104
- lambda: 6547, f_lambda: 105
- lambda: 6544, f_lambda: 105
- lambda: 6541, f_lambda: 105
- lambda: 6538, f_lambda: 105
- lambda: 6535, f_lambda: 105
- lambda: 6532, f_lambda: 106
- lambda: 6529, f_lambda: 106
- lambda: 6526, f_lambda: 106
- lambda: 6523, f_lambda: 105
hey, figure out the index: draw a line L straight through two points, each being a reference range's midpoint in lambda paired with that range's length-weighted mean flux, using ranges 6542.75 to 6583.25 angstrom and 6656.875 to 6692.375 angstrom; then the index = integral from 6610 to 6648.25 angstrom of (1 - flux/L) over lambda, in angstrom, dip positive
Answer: -2.0 angstrom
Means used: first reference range 98.9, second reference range 102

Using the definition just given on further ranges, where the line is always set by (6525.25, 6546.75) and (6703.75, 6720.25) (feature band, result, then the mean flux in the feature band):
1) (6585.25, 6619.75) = -0.5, 105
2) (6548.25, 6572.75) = 2.2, 95.6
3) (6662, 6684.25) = 0.2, 101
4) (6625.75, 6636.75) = -0.3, 106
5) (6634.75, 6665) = -0.4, 104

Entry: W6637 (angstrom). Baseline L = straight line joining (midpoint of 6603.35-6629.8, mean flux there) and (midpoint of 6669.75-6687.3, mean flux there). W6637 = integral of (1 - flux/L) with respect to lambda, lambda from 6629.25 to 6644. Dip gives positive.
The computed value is 0.09 angstrom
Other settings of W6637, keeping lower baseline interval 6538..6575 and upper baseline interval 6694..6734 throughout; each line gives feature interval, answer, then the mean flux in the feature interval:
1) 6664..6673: -0.07 angstrom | 102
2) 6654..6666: -0.30 angstrom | 103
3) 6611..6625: -1.03 angstrom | 107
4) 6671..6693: 0.03 angstrom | 101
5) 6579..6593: -0.82 angstrom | 105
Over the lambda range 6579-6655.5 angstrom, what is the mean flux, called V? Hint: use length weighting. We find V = 105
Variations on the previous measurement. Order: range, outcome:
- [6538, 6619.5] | 102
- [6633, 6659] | 104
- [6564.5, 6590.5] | 101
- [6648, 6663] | 104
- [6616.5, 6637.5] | 106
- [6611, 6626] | 107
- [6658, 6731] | 102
